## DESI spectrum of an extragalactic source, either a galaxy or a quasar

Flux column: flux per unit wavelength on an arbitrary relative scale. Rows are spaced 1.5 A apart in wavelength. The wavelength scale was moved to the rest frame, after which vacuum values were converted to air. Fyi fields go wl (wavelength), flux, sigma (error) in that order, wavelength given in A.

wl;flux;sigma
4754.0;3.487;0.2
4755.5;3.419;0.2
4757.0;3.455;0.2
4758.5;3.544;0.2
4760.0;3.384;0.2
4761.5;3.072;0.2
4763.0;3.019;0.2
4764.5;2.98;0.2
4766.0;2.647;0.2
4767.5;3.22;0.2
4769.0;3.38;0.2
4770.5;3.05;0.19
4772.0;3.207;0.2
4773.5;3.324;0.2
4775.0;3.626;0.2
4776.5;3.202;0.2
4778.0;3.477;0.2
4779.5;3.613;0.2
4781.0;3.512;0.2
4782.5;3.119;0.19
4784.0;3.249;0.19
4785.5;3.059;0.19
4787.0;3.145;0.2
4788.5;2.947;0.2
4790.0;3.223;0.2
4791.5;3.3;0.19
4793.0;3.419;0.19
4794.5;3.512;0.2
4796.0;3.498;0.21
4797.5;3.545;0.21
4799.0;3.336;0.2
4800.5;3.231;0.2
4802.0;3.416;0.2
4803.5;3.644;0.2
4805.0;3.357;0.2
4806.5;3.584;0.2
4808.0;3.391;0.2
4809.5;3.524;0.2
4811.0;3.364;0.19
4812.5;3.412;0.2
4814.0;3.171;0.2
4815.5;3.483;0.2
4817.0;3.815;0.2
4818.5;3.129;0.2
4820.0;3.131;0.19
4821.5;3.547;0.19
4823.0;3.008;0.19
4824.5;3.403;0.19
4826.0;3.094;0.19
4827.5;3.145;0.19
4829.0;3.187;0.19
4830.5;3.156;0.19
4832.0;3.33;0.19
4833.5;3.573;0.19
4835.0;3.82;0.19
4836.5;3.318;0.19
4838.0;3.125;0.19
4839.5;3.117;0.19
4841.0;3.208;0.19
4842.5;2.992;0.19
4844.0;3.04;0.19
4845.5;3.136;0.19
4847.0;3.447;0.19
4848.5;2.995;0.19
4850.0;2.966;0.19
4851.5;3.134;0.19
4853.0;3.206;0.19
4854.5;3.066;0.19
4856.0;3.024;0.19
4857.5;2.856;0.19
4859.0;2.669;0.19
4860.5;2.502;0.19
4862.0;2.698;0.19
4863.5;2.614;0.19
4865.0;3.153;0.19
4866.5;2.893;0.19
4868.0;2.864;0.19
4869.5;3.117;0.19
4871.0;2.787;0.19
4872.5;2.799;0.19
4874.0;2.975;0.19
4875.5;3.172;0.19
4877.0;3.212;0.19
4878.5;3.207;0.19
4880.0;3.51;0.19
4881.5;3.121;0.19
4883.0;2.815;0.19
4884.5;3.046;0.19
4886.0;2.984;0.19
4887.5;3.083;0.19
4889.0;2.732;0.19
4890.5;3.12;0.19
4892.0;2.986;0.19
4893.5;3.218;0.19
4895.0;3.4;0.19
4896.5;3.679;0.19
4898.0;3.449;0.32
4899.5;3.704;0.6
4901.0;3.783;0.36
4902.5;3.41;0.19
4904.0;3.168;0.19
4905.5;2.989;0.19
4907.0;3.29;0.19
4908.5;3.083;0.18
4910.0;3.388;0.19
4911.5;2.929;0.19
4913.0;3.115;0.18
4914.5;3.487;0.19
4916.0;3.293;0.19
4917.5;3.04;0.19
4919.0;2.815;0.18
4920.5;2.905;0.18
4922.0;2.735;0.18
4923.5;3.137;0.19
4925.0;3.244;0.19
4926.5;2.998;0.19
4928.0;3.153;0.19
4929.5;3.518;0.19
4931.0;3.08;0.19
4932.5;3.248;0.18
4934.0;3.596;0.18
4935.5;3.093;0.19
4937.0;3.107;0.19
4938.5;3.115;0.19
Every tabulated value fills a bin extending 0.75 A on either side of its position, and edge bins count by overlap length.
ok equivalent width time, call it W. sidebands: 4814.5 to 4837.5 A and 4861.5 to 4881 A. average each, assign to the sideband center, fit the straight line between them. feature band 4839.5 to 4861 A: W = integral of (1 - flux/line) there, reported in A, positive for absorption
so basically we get 0.9 A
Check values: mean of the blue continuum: 3.34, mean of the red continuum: 3.01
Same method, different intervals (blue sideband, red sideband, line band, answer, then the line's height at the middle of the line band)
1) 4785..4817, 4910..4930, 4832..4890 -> 3.3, 3.24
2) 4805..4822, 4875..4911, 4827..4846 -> 0.6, 3.36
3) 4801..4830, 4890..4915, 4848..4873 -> 3.2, 3.33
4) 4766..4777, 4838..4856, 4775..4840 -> -3.3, 3.18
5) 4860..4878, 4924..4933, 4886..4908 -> -1.6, 3.05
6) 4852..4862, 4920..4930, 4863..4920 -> -3.0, 2.99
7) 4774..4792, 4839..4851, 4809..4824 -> -0.8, 3.19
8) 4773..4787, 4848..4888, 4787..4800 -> -0.2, 3.29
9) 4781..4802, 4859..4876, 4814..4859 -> -2.6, 3.03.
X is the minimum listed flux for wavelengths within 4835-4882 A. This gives 2.502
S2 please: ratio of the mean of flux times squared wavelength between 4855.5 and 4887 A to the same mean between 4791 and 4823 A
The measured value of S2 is 0.89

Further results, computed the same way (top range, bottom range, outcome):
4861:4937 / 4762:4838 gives 0.99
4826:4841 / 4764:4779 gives 1.05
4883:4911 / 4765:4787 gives 1.04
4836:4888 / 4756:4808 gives 0.95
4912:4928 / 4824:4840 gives 0.97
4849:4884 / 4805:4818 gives 0.88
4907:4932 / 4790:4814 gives 0.96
